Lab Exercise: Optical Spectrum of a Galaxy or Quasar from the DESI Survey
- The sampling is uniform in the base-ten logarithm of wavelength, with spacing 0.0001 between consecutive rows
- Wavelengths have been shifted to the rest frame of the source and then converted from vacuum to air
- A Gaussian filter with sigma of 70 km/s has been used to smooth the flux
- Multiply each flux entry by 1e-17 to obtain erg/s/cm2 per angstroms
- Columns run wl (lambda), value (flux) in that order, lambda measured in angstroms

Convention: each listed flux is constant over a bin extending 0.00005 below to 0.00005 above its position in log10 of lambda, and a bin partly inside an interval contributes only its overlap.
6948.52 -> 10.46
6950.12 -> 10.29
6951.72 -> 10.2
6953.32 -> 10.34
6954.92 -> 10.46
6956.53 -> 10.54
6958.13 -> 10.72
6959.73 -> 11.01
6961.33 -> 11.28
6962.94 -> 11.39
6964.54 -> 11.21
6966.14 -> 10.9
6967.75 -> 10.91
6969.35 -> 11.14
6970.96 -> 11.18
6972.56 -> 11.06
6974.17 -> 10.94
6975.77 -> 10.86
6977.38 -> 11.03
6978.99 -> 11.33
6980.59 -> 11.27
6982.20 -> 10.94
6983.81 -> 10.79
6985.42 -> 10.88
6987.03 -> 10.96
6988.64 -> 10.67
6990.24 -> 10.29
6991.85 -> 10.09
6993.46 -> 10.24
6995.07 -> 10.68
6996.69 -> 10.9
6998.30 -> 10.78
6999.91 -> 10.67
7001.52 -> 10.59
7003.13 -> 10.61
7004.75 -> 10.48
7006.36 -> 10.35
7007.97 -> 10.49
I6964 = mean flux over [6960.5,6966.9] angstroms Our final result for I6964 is 11.2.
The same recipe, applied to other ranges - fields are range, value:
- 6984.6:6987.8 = 10.9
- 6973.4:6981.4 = 11.1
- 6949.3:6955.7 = 10.3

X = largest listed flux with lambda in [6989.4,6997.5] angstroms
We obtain 10.9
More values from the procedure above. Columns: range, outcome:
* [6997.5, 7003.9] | 10.78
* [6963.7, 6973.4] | 11.21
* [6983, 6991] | 10.96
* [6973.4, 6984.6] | 11.33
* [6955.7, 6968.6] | 11.39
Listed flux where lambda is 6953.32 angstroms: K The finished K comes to 10.34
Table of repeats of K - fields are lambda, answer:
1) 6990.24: 10.29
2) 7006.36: 10.35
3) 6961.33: 11.28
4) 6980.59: 11.27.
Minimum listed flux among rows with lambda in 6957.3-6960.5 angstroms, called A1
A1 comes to 10.72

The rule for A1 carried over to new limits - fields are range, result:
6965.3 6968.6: 10.9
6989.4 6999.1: 10.09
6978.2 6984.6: 10.79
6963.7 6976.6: 10.86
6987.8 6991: 10.29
